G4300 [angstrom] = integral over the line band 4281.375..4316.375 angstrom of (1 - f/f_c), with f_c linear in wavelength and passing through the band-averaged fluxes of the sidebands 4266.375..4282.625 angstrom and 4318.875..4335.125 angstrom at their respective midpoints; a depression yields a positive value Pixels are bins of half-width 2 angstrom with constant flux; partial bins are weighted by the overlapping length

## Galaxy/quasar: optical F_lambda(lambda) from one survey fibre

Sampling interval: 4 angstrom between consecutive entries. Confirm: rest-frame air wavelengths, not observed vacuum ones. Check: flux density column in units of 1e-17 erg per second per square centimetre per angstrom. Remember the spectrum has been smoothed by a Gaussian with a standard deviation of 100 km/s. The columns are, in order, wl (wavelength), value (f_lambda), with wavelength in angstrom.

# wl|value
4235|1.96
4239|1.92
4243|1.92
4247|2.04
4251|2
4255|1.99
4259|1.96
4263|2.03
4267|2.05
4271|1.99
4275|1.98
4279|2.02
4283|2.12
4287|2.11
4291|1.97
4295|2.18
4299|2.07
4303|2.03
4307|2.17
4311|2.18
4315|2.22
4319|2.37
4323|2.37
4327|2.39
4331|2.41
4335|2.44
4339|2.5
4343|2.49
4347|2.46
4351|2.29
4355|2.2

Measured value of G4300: 1.2 angstrom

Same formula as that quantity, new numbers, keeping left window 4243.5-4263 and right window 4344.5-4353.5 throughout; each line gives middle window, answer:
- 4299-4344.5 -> -0.91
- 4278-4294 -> 0.44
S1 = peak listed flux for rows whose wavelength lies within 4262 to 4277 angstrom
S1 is 2.05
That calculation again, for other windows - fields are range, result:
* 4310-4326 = 2.37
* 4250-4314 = 2.18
